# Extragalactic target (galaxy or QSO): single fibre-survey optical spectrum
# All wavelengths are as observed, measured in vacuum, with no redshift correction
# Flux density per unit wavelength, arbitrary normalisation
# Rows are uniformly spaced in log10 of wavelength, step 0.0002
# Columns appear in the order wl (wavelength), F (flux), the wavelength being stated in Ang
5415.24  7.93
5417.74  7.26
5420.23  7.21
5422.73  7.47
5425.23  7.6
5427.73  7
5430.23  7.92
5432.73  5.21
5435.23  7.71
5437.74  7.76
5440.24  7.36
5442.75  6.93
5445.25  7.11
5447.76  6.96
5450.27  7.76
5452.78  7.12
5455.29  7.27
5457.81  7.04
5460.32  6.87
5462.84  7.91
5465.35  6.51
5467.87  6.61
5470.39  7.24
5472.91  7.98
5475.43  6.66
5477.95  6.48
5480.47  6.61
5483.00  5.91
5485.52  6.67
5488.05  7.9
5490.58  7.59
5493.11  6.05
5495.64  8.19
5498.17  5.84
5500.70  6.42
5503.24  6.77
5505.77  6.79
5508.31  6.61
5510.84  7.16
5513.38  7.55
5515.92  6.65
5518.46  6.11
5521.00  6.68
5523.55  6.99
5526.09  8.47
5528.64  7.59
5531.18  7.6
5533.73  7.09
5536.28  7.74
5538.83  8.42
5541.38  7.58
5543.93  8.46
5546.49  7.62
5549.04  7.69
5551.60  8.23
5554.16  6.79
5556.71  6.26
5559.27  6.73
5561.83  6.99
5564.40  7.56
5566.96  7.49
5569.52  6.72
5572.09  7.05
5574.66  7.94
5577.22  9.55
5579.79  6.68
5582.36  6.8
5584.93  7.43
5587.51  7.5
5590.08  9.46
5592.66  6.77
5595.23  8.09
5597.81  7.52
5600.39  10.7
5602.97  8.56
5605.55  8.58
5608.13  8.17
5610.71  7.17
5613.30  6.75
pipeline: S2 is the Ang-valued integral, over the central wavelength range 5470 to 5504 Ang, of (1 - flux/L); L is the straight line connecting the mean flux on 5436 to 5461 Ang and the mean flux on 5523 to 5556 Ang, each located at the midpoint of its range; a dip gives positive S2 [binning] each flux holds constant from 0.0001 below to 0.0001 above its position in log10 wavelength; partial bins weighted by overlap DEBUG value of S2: 2.6 Ang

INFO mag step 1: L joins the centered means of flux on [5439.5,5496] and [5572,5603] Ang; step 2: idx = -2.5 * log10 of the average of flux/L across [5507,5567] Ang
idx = 0.04 mag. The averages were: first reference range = 7.05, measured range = 7.33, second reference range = 8.02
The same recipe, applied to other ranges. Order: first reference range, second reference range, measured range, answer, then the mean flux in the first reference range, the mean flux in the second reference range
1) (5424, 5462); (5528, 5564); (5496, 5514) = 0.090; 7.18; 7.48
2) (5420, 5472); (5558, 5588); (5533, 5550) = -0.073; 7.17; 7.37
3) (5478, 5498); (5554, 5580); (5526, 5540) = -0.093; 6.89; 7.3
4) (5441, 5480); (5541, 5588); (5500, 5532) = 0.035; 7.09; 7.42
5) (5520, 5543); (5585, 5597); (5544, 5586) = 0.054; 7.6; 7.88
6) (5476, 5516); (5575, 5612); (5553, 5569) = 0.103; 6.83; 8.07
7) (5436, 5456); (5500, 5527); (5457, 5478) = 0.016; 7.29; 6.92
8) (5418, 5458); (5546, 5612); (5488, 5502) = 0.075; 7.22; 7.7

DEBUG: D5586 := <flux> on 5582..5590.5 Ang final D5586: 7.73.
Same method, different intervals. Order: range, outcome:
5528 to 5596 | 7.55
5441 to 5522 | 6.94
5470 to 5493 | 6.95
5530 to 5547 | 7.79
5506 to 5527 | 6.99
